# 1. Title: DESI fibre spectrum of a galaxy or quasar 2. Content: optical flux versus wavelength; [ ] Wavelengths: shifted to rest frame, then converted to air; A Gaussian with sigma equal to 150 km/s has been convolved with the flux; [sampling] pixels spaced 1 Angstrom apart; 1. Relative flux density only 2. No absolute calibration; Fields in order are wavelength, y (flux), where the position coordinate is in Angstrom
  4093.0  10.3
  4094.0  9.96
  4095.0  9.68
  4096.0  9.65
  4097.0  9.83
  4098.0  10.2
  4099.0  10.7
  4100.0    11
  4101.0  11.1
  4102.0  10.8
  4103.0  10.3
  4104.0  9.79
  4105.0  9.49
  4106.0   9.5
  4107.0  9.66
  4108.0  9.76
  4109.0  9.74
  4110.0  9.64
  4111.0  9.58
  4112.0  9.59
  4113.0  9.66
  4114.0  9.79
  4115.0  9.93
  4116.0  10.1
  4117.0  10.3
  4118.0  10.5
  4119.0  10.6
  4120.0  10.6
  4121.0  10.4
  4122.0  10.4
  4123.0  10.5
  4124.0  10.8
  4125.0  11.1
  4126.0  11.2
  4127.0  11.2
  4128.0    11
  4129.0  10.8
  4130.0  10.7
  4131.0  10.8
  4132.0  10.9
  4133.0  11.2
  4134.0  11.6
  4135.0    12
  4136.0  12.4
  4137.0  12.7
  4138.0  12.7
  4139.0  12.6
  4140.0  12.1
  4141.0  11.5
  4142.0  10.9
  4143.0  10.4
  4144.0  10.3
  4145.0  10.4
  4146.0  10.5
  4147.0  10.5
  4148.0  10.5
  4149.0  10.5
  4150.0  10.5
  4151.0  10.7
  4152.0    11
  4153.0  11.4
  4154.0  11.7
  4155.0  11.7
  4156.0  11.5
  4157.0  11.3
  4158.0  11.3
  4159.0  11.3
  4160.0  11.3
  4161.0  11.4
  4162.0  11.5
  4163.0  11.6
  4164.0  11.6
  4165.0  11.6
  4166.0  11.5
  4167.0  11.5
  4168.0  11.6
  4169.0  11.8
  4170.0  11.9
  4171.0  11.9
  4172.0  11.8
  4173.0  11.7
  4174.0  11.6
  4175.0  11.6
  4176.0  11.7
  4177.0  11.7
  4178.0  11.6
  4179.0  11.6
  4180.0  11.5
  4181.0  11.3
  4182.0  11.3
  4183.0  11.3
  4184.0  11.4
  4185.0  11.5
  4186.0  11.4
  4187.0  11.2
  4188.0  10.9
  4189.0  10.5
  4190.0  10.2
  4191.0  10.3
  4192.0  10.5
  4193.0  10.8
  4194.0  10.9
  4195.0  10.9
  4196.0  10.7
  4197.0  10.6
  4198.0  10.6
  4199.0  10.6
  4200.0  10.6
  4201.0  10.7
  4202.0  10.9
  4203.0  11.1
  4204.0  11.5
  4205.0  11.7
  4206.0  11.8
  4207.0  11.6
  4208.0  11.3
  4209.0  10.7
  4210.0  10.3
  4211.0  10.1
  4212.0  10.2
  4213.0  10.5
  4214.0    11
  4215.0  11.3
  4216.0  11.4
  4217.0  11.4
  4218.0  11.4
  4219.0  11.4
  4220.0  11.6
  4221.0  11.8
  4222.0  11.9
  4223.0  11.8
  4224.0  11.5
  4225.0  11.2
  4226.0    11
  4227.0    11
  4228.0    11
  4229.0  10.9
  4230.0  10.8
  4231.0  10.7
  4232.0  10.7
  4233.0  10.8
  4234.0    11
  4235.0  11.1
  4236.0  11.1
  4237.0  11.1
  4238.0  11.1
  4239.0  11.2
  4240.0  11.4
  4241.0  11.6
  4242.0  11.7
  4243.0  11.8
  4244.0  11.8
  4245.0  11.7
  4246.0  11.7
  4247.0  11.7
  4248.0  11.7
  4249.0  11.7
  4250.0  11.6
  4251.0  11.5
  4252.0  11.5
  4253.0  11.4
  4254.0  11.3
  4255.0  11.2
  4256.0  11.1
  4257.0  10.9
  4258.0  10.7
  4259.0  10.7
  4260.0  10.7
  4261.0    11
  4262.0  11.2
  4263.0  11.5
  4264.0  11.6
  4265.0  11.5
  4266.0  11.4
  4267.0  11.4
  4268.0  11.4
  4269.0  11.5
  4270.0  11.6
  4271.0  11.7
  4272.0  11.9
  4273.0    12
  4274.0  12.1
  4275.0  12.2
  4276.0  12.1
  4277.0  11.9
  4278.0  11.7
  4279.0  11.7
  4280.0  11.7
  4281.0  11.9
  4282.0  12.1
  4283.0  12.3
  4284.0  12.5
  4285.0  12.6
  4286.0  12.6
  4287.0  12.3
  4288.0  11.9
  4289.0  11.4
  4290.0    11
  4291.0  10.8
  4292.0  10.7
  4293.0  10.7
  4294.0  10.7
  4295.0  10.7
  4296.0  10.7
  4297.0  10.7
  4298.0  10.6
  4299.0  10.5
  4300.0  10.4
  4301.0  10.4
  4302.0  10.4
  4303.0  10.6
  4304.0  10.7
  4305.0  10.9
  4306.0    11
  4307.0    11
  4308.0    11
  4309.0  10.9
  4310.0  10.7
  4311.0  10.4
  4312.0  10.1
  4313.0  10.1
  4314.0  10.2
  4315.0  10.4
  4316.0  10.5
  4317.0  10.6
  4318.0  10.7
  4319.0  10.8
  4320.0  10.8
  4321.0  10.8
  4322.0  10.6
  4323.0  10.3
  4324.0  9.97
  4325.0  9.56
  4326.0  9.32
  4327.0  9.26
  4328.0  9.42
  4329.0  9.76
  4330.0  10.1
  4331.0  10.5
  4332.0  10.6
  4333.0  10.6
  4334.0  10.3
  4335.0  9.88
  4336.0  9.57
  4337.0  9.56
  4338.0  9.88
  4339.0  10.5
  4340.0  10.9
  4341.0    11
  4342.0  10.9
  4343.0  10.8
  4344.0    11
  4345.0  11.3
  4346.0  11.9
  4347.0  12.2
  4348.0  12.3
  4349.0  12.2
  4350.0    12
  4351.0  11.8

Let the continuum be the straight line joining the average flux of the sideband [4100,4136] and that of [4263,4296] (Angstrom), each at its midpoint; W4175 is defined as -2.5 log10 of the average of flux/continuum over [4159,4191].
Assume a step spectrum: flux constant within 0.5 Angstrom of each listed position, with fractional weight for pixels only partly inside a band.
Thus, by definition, -0.053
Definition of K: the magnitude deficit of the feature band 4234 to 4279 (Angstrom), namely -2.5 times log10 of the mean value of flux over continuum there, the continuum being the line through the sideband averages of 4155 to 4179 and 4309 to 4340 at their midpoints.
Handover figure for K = -0.06 mag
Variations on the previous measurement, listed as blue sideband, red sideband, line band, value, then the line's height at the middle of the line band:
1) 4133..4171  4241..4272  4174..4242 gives 0.03 mag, 11.4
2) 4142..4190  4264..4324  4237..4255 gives -0.03 mag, 11.2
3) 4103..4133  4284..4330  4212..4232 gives -0.07 mag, 10.5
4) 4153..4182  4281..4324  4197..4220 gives 0.04 mag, 11.4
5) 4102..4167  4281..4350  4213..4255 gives -0.05 mag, 10.8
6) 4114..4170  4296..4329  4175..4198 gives -0.01 mag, 10.9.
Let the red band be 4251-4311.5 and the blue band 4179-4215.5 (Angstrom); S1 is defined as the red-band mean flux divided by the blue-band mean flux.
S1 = 1.03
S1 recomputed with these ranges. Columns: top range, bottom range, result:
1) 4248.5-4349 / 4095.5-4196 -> 1.00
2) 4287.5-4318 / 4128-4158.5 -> 0.95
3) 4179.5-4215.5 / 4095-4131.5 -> 1.06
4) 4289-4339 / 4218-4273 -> 0.92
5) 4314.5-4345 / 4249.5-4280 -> 0.90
